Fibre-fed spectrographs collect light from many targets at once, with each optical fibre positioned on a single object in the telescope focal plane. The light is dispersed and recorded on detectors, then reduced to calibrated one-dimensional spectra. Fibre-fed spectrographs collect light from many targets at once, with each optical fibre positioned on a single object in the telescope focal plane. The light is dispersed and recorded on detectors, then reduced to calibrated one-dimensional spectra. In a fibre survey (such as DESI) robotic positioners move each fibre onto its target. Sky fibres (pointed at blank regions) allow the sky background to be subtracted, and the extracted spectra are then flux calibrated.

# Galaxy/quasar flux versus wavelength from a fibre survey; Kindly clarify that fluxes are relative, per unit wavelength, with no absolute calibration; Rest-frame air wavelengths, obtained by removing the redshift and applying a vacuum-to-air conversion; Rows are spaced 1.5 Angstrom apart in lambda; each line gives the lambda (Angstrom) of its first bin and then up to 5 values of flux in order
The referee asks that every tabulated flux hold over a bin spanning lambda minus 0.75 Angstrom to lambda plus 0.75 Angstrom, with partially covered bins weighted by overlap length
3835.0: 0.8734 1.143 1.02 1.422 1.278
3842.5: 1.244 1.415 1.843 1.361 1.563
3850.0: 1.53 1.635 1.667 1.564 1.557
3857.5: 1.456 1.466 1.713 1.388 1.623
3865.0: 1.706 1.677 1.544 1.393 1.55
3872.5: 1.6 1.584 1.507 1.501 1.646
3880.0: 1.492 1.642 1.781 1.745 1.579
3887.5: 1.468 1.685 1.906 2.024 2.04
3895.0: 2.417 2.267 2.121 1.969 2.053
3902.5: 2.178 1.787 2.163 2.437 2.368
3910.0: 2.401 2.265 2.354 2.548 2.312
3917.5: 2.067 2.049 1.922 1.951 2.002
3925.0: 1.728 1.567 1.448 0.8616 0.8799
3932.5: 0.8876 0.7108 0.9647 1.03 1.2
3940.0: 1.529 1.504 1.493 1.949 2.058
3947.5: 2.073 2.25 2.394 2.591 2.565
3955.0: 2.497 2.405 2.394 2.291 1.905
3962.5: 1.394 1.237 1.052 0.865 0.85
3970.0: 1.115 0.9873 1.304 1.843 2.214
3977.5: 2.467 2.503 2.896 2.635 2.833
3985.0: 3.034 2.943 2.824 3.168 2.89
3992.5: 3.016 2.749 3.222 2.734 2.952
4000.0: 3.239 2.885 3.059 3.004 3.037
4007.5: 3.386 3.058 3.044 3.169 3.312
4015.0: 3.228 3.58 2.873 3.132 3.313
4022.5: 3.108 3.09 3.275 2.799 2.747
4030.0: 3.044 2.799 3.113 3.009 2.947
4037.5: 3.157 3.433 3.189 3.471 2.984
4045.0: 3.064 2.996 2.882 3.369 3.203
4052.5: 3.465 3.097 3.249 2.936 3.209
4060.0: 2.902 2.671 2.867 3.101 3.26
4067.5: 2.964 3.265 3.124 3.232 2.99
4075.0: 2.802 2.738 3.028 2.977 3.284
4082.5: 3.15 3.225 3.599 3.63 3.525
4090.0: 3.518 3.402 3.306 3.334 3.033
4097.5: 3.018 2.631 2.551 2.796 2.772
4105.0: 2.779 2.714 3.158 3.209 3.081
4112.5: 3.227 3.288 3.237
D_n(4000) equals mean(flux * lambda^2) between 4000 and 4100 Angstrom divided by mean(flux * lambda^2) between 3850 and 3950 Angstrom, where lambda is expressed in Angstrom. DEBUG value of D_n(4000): 1.94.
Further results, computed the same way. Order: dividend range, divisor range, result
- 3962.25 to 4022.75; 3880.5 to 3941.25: 1.50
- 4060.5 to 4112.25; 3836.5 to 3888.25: 2.26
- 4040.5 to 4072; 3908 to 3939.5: 1.98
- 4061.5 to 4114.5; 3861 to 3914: 1.84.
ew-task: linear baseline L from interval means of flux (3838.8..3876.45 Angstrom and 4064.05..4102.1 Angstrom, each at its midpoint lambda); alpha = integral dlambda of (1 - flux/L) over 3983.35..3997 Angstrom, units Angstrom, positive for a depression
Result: -2.6 Angstrom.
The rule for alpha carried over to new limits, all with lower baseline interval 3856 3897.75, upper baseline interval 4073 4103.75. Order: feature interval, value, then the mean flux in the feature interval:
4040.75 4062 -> -1.85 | 3.11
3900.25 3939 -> 3.44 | 1.78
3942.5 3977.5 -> 6.33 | 1.83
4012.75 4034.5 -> -3.43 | 3.1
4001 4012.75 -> -2.38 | 3.08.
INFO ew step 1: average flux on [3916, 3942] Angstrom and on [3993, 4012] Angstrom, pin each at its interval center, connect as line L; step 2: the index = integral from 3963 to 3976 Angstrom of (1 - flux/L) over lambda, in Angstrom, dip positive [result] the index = 6.2 Angstrom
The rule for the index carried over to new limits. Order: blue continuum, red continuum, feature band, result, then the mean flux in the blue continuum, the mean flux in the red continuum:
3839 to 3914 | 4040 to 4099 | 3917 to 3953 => 9.0 Angstrom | 1.76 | 3.15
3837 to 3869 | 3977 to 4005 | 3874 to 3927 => 0.6 Angstrom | 1.5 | 2.9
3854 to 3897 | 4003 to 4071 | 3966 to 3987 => 4.7 Angstrom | 1.67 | 3.11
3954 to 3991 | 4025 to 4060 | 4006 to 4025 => -3.4 Angstrom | 2.09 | 3.1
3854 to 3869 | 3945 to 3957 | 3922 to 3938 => 6.7 Angstrom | 1.57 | 2.34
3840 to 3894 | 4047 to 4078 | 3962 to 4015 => 0.7 Angstrom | 1.59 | 3.06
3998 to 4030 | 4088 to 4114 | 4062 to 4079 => 0.3 Angstrom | 3.11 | 3.06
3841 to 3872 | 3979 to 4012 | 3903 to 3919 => -1.2 Angstrom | 1.54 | 2.97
